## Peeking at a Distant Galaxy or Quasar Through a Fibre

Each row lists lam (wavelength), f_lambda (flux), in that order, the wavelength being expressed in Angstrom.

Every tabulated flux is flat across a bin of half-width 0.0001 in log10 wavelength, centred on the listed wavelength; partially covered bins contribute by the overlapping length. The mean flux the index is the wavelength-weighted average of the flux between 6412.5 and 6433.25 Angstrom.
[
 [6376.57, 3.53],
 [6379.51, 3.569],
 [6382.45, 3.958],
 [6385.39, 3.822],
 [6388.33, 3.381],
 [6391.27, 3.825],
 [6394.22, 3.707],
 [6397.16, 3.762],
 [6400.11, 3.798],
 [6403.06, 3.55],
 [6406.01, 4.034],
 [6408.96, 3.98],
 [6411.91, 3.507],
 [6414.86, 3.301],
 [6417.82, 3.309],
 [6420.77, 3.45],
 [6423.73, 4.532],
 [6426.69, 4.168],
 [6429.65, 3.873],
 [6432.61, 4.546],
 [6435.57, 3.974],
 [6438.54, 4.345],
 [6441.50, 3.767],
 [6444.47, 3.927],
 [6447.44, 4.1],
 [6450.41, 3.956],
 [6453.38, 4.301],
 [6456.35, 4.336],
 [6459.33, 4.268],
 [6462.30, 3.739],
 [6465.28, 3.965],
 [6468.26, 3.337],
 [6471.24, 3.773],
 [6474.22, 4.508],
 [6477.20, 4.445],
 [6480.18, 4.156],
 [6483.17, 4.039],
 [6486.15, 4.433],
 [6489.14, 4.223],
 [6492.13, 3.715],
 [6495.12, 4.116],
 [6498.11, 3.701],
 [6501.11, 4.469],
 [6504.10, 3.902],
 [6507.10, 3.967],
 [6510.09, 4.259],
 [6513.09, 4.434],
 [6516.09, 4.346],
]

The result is 3.84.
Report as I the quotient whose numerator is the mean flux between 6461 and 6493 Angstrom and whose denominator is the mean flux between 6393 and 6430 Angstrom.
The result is 1.07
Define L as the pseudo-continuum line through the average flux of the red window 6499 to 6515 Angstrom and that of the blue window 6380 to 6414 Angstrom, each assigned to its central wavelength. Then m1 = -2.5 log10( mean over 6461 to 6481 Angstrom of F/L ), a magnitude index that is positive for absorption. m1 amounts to 0.02 mag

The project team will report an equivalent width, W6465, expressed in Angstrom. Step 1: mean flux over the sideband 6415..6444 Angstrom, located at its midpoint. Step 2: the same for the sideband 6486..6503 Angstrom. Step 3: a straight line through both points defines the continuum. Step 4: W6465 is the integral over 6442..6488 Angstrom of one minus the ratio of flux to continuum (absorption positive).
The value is -0.6 Angstrom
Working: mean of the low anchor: 3.96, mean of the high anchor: 4.08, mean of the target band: 4.08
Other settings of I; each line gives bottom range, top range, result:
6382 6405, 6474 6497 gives 1.12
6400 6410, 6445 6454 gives 1.06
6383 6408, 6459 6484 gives 1.07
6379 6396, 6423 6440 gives 1.14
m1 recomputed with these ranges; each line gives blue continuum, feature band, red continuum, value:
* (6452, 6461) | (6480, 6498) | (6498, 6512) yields 0.02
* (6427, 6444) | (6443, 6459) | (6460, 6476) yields -0.04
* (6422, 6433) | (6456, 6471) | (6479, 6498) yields 0.07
